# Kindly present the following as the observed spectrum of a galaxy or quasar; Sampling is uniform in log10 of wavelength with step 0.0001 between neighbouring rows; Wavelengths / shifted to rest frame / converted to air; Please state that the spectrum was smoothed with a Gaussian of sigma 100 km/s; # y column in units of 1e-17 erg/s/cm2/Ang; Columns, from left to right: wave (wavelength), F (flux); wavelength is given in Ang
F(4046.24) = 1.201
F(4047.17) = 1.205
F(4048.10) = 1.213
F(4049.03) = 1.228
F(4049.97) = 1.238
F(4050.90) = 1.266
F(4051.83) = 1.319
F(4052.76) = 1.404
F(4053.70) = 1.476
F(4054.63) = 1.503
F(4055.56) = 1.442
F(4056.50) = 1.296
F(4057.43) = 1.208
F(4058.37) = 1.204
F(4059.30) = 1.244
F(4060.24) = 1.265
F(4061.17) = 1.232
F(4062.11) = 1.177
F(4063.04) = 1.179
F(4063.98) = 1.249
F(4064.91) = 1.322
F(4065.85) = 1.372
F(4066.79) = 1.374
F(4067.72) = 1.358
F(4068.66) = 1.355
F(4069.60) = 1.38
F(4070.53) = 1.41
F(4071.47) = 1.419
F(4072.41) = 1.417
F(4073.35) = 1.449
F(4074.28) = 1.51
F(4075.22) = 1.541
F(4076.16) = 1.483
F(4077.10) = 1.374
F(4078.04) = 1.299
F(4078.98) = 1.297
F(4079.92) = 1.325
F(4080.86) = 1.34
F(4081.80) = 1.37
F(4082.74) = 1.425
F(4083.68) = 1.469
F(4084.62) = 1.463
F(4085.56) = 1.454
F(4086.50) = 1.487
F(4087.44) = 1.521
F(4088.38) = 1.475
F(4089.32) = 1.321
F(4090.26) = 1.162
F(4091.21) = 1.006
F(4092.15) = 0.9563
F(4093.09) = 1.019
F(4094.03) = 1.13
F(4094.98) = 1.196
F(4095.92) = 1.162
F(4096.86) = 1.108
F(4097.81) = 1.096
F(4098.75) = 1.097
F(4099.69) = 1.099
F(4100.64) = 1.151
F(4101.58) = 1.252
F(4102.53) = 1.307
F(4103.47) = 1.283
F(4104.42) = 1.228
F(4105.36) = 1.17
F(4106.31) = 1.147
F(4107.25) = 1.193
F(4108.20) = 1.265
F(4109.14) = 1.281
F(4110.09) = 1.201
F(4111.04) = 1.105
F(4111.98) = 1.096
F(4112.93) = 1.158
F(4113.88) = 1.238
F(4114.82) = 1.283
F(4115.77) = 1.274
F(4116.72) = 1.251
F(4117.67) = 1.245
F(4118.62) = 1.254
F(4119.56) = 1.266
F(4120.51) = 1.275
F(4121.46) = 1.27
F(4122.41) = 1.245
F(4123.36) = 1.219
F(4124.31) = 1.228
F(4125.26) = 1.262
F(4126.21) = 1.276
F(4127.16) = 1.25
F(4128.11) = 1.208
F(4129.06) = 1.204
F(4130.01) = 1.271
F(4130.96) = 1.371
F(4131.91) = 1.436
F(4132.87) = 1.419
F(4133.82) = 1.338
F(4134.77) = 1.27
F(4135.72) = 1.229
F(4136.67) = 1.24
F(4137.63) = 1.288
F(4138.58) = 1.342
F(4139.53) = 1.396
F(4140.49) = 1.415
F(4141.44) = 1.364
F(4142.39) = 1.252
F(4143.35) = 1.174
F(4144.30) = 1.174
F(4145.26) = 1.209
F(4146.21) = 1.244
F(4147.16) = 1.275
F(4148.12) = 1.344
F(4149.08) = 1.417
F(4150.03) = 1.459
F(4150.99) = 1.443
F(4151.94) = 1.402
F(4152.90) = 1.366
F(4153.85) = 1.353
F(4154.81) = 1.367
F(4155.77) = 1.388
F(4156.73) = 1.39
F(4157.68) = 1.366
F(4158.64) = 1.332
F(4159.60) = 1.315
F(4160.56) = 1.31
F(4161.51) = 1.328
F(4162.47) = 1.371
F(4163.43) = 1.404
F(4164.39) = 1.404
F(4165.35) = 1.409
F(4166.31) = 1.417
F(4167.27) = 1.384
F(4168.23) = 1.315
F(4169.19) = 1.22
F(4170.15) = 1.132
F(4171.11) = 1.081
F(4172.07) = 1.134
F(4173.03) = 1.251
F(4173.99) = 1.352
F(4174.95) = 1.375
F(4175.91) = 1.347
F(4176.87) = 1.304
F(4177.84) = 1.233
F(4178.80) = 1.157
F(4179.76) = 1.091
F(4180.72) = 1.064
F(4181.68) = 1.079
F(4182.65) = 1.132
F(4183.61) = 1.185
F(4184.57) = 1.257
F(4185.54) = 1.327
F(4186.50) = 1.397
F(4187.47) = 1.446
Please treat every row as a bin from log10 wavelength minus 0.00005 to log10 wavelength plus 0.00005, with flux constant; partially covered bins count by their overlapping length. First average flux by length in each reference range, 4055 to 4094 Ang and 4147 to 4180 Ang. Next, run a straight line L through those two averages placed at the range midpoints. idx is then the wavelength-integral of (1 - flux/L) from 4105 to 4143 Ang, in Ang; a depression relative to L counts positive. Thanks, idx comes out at 1.8 Ang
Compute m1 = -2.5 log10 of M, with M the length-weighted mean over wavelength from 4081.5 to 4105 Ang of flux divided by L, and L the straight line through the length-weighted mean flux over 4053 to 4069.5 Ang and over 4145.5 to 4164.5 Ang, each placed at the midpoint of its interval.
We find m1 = 0.07 mag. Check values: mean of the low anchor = 1.31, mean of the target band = 1.25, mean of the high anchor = 1.36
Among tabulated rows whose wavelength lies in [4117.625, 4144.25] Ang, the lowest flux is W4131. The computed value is 1.174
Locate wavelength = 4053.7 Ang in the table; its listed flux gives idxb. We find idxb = 1.476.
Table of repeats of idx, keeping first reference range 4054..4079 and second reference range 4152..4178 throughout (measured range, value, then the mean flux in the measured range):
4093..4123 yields 3.1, 1.2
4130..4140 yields 0.0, 1.33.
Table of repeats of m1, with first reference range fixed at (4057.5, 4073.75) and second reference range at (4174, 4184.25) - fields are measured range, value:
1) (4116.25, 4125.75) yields 0.008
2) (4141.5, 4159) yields -0.084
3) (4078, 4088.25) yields -0.092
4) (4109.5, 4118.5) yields 0.053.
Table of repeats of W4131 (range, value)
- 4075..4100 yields 0.9563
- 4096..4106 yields 1.096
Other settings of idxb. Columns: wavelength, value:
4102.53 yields 1.307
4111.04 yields 1.105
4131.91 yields 1.436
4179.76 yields 1.091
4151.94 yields 1.402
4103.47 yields 1.283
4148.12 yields 1.344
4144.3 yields 1.174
